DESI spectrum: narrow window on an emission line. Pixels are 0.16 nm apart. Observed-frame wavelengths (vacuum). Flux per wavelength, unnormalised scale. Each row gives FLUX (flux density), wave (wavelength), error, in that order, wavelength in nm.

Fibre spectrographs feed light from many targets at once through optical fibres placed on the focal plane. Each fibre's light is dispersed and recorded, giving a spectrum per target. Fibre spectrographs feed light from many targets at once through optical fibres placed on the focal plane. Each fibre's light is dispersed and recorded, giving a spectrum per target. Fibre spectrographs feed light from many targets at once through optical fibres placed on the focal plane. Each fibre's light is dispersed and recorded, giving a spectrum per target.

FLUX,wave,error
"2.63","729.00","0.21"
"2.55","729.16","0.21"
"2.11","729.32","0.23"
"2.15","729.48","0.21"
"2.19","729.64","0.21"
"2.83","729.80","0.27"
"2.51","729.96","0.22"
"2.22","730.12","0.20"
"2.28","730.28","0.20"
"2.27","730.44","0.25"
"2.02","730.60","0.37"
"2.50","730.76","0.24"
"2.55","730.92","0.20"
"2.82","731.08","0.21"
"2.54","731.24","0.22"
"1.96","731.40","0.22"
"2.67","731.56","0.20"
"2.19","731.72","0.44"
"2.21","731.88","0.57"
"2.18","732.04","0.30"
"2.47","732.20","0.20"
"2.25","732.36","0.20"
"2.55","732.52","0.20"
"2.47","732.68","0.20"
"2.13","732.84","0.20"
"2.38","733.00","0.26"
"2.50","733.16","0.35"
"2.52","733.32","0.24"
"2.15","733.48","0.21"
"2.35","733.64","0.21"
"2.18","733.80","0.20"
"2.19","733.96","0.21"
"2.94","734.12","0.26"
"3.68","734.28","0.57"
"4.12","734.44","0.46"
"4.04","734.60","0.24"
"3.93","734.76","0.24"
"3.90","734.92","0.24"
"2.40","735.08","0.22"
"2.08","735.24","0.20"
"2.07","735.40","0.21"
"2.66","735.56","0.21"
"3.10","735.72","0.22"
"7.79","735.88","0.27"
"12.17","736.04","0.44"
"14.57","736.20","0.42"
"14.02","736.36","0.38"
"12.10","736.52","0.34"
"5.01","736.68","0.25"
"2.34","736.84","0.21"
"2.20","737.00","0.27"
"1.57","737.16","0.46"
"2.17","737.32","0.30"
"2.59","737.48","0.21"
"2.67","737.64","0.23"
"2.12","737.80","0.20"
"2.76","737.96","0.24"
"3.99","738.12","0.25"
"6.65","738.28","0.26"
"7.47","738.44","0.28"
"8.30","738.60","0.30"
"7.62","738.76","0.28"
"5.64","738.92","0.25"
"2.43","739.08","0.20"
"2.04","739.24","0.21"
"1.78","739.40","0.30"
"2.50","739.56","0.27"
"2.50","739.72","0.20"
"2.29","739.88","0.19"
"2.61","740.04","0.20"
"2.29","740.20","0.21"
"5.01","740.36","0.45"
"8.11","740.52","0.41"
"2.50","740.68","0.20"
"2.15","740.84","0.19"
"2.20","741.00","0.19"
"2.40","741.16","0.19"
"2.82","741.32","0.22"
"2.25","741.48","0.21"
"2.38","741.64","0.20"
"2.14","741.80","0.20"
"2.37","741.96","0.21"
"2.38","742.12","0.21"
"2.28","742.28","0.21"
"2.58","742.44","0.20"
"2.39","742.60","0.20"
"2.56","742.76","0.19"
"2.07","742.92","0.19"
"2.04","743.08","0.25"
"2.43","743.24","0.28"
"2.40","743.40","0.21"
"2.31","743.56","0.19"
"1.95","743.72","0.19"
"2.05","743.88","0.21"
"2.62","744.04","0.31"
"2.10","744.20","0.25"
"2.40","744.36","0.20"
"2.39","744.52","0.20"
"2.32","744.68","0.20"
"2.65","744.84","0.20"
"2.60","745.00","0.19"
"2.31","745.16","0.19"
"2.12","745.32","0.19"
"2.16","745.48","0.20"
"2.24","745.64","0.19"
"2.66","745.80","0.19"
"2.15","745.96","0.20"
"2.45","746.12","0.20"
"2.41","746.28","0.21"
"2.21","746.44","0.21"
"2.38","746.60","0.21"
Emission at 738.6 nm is [N II] 6583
